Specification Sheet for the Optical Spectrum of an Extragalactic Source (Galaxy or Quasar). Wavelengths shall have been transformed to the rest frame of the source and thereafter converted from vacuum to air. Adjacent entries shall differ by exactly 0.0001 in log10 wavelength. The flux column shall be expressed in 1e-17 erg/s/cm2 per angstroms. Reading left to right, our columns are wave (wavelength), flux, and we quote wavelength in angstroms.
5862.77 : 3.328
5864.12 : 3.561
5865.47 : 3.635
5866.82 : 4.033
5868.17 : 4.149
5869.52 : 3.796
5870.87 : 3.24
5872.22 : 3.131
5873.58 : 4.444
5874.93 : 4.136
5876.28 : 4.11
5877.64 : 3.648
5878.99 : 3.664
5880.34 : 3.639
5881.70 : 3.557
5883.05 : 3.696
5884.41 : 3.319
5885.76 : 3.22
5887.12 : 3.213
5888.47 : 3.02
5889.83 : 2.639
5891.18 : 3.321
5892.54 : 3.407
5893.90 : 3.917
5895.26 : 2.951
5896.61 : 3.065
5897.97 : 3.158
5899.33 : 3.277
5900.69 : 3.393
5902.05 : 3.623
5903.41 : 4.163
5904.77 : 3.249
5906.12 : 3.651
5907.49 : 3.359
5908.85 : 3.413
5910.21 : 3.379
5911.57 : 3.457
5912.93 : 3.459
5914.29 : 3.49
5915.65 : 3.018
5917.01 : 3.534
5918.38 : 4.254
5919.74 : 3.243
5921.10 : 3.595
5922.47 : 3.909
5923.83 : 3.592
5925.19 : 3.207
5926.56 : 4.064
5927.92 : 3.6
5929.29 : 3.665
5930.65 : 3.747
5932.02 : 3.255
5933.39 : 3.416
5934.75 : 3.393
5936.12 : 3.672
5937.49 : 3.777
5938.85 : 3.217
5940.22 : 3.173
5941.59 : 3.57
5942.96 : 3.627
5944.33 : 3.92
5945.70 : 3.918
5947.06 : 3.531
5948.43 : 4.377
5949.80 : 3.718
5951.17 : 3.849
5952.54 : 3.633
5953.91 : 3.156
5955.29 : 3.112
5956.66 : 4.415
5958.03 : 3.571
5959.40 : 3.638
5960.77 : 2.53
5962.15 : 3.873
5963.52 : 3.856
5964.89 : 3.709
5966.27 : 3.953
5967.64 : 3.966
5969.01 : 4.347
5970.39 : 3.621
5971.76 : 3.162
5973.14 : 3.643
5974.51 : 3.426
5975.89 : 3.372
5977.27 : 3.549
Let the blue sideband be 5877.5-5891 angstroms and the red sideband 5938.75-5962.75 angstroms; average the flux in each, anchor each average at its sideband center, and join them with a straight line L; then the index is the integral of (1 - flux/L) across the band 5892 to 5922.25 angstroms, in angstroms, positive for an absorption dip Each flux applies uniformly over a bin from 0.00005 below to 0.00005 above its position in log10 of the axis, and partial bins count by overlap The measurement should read -0.2 angstroms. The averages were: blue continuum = 3.35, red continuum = 3.61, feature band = 3.46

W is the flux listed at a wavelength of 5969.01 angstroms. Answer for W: 4.347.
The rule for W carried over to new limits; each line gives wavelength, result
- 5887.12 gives 3.213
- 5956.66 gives 4.415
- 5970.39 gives 3.621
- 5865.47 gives 3.635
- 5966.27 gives 3.953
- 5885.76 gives 3.22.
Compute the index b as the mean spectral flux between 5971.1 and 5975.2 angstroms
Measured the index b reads 3.41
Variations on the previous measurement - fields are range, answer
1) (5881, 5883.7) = 3.62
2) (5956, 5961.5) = 3.54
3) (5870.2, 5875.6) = 3.74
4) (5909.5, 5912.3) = 3.42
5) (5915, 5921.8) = 3.53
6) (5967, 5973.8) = 3.75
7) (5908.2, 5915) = 3.44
